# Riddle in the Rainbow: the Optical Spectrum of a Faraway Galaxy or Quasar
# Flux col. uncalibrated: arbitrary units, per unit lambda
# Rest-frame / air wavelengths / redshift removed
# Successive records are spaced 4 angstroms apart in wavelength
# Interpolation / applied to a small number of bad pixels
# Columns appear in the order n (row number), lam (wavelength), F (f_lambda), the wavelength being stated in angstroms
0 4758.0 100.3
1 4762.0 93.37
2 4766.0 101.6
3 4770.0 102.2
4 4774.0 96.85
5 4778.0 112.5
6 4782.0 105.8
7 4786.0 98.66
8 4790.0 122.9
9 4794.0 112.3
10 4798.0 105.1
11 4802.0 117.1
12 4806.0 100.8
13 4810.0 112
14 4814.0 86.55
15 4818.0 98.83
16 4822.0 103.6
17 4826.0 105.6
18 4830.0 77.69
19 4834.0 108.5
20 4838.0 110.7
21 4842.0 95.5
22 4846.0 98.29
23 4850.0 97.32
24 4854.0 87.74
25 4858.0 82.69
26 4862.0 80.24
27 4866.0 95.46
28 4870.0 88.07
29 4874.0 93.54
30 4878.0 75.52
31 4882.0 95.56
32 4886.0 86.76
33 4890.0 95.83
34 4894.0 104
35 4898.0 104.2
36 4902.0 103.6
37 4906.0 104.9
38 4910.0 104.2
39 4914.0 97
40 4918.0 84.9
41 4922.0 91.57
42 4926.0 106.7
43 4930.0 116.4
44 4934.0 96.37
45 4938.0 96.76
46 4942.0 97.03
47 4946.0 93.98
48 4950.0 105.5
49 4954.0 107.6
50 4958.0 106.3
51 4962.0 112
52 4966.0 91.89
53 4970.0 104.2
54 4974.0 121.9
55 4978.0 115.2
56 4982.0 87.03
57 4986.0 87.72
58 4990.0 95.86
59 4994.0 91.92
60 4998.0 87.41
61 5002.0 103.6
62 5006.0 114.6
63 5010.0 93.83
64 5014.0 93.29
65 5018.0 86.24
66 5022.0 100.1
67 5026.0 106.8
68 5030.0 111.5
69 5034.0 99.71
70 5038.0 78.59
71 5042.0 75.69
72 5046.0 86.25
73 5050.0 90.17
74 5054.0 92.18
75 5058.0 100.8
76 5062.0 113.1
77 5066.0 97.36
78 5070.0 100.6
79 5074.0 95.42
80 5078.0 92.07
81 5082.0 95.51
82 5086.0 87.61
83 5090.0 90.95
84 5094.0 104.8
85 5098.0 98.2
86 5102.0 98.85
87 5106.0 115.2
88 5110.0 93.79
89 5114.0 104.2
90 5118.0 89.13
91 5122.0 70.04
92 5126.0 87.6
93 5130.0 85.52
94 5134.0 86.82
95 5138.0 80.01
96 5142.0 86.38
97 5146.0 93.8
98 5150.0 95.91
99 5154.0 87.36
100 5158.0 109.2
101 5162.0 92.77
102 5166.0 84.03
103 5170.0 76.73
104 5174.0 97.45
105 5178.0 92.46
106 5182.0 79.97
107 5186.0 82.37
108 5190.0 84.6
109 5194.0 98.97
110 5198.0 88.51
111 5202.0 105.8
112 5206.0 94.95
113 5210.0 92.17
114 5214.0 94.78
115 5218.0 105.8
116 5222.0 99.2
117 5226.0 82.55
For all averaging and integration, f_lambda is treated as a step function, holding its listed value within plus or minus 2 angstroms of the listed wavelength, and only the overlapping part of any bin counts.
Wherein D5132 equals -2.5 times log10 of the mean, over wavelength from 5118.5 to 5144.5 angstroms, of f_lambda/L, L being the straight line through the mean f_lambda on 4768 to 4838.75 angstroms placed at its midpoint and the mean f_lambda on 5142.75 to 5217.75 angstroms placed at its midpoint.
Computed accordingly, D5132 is 0.13 mag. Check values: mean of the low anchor 104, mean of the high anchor 92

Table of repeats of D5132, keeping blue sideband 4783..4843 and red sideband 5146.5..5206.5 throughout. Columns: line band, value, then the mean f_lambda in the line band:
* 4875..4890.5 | 0.15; 88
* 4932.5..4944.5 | 0.03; 96.6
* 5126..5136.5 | 0.08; 86.1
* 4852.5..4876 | 0.16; 88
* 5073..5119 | -0.04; 97.4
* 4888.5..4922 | 0.01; 99.4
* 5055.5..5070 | -0.08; 103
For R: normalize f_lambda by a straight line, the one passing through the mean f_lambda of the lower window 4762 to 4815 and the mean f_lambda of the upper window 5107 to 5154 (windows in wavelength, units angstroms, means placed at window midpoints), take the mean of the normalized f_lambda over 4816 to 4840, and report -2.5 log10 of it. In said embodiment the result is 0.03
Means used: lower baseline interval 106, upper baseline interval 89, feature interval 101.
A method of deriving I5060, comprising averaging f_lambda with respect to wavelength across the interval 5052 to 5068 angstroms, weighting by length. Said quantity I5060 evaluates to 101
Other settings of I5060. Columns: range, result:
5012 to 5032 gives 99.6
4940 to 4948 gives 95.5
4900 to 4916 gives 102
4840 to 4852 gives 97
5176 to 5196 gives 87.7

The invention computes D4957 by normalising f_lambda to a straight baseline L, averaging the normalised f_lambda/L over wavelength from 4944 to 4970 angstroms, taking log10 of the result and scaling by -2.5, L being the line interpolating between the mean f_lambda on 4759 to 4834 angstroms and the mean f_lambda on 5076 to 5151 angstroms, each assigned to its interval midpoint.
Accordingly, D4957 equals -0.06 mag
